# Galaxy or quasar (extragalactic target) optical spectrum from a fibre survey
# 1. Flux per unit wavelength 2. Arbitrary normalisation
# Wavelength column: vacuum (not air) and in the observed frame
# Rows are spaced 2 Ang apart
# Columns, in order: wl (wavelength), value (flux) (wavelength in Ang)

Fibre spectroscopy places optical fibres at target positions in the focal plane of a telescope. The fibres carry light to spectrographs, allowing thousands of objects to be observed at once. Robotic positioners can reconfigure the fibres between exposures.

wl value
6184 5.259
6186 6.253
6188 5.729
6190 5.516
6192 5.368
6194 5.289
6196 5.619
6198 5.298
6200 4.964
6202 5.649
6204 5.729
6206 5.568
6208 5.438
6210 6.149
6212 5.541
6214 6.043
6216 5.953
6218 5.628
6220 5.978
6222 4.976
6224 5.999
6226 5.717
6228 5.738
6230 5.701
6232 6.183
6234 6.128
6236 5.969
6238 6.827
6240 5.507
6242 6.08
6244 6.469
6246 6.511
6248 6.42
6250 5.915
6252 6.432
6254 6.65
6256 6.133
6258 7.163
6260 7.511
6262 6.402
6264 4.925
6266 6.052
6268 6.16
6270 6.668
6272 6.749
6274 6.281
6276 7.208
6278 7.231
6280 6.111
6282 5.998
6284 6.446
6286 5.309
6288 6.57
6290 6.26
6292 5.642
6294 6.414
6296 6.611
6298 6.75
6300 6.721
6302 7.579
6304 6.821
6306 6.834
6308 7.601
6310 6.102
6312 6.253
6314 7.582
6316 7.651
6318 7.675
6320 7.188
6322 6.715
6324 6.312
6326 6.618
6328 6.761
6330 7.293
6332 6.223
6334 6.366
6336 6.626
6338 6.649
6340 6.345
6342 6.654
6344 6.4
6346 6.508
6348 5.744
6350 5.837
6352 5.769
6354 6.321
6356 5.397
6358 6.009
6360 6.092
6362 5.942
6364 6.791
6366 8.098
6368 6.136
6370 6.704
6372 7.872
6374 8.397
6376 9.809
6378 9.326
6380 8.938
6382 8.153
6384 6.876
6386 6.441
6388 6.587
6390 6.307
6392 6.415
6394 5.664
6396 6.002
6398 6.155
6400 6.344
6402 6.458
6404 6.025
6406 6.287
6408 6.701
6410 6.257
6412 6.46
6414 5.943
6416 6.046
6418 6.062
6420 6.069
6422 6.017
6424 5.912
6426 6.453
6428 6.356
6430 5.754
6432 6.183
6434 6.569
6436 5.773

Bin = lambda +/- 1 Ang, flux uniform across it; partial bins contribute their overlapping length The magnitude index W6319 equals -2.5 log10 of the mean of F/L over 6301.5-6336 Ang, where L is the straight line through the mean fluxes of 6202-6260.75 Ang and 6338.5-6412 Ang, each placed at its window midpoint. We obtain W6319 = -0.072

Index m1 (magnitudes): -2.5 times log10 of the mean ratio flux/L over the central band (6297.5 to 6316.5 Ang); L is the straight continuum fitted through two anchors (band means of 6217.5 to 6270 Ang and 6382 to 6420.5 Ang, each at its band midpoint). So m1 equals -0.13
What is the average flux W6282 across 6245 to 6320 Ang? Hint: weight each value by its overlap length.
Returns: 6.58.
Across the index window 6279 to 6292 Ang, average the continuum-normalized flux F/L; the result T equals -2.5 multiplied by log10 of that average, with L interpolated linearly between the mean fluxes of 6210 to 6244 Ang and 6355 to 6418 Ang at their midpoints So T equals 0.03 mag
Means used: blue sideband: 5.9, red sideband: 6.78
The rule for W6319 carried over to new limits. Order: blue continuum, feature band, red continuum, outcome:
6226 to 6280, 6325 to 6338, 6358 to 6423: -0.01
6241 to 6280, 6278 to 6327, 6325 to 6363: -0.05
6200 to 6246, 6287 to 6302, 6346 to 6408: -0.04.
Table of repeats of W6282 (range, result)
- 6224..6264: 6.25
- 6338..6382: 6.93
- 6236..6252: 6.24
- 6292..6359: 6.6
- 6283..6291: 6.15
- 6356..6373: 6.63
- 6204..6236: 5.79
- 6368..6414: 6.97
